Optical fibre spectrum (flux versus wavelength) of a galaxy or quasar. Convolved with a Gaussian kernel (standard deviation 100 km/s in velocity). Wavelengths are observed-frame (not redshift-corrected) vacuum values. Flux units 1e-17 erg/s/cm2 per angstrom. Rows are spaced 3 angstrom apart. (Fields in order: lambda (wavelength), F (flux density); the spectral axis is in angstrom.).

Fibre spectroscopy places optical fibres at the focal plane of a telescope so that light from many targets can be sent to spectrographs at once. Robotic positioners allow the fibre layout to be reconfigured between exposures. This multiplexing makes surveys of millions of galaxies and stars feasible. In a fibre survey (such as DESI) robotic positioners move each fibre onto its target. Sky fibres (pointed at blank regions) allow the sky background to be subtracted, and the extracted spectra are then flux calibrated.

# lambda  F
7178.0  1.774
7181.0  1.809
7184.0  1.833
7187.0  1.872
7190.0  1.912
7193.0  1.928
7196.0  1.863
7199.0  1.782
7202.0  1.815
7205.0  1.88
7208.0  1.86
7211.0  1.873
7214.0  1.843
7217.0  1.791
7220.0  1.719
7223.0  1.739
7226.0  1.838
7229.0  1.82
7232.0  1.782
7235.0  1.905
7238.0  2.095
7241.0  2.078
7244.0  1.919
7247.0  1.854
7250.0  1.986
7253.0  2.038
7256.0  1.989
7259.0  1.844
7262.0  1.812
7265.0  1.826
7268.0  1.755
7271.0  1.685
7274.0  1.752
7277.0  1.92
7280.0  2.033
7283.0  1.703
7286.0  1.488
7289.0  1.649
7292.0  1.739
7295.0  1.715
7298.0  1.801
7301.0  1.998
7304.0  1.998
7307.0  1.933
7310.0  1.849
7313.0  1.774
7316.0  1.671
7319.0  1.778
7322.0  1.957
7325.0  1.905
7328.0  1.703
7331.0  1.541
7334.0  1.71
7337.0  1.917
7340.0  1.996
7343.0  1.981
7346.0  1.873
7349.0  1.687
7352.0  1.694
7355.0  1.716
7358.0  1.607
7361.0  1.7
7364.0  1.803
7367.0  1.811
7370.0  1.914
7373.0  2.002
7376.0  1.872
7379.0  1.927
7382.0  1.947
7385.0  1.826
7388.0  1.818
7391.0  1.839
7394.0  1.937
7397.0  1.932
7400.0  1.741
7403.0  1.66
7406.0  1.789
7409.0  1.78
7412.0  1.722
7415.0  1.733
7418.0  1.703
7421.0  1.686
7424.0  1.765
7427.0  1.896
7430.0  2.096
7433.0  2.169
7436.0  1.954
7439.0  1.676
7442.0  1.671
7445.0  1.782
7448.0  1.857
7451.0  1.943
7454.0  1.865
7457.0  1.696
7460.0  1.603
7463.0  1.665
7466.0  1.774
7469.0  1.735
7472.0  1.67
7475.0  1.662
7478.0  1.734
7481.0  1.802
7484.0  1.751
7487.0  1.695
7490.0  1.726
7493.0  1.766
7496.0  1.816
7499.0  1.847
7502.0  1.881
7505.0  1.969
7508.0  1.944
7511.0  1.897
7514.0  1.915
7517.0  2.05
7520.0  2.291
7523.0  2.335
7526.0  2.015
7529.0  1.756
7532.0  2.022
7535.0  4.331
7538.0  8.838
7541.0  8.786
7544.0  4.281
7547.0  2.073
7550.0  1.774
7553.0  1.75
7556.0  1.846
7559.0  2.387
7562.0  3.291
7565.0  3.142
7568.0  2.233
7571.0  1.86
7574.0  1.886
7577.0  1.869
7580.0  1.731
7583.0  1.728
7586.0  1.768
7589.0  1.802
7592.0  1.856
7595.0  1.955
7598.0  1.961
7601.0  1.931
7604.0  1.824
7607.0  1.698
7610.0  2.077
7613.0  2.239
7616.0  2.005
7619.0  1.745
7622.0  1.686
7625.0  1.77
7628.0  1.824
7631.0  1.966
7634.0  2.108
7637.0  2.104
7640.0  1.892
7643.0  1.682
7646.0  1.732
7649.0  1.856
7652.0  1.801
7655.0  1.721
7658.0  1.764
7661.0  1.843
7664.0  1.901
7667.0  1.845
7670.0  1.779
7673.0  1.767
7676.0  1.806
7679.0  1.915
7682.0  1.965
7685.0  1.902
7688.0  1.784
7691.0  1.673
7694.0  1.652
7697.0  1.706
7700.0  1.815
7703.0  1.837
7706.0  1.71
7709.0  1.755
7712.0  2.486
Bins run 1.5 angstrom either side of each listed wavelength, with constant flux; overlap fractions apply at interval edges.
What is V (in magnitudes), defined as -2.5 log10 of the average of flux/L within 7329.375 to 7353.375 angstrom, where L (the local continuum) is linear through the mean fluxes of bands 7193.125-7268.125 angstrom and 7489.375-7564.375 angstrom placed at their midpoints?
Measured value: 0.22 mag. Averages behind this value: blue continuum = 1.87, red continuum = 2.76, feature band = 1.8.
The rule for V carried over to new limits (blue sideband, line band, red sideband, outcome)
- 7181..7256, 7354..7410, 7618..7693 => 0.02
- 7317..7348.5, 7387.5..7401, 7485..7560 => 0.13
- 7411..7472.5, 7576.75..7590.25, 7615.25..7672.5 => 0.03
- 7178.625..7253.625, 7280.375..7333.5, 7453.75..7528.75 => 0.05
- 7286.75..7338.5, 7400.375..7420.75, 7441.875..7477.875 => 0.02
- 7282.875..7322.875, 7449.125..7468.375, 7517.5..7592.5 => 0.34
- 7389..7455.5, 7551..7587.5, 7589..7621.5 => -0.12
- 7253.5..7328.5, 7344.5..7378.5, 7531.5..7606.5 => 0.15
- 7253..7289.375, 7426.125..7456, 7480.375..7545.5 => 0.30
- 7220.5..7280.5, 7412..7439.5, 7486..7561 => 0.28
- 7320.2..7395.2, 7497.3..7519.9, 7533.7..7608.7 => 0.26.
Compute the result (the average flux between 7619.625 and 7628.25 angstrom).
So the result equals 1.75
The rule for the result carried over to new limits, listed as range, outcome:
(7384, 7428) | 1.79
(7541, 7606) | 2.29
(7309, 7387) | 1.81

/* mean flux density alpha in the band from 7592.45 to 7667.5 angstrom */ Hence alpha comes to 1.88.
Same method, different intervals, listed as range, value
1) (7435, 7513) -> 1.78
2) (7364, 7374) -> 1.89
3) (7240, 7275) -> 1.88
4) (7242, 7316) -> 1.83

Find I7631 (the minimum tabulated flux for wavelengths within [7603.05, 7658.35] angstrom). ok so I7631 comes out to 1.682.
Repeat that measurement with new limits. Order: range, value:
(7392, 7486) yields 1.603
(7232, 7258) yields 1.782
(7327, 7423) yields 1.541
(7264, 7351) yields 1.488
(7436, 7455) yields 1.671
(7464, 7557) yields 1.662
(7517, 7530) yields 1.756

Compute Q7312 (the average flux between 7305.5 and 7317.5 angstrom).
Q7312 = 1.81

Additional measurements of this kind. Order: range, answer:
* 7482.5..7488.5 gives 1.72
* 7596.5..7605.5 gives 1.91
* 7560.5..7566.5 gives 3.22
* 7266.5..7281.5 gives 1.83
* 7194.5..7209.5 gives 1.84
